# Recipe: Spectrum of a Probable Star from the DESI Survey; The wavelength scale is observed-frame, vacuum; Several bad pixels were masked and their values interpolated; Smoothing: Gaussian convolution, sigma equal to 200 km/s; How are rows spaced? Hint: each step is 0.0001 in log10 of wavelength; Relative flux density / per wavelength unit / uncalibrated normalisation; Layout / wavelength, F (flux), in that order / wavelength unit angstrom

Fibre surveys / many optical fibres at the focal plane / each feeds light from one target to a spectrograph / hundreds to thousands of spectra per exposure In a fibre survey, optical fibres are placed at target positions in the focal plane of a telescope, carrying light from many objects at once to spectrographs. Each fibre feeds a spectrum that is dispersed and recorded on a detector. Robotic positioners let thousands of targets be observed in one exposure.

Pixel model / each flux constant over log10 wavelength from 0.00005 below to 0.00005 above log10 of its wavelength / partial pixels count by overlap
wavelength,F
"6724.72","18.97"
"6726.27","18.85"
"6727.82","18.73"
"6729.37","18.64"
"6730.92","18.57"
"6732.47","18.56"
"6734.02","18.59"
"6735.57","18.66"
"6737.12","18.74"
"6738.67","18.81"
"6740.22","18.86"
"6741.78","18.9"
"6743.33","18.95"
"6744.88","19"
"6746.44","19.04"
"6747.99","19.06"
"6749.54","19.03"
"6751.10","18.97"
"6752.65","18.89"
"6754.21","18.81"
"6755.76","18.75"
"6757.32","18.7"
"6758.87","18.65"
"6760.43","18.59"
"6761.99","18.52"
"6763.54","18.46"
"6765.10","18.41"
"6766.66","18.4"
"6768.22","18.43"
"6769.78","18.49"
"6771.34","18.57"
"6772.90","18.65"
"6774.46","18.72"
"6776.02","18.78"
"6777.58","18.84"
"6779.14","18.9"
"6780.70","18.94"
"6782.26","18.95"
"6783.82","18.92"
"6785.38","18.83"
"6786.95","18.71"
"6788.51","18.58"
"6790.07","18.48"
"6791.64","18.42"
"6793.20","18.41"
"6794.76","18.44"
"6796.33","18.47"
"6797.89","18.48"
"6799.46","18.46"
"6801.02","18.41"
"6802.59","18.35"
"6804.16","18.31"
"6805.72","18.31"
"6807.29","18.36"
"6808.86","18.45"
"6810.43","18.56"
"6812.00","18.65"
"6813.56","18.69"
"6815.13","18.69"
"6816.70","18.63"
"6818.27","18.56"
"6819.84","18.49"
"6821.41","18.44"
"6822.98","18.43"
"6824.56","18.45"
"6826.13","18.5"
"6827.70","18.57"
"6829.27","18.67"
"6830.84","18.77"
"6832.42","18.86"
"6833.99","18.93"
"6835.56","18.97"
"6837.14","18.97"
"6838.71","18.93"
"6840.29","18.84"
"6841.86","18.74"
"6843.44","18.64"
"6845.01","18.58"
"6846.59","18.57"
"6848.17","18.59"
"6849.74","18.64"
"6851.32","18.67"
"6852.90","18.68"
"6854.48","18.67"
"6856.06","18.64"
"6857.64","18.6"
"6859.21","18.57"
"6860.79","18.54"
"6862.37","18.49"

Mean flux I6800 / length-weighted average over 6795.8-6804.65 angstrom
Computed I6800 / 18.4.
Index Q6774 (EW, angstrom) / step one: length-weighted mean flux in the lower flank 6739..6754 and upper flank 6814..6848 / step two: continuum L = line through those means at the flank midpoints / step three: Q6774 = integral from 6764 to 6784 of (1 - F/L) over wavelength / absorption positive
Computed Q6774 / 0.2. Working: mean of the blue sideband 18.9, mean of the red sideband 18.7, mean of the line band 18.7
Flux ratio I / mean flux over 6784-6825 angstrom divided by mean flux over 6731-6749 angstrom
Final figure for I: 1.0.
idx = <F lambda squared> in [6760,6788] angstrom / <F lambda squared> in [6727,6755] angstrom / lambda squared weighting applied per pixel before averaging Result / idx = 1.00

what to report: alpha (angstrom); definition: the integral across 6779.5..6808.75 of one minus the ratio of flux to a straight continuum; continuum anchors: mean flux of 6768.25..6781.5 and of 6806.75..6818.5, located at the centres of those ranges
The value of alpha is 0.2 angstrom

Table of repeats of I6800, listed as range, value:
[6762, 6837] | 18.6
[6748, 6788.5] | 18.7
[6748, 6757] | 18.9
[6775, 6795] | 18.7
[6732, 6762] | 18.8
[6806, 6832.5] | 18.6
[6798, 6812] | 18.4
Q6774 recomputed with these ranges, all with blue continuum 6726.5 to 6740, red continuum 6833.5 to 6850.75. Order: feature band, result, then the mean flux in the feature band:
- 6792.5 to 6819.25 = 0.4 angstrom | 18.5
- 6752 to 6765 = 0.0 angstrom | 18.7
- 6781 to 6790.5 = 0.0 angstrom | 18.8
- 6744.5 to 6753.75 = -0.1 angstrom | 19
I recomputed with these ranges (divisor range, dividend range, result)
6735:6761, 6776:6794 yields 0.99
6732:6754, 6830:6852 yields 0.99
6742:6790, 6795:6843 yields 0.99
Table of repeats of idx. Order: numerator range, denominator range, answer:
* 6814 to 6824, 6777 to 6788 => 0.99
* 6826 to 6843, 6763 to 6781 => 1.03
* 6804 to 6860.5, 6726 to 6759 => 1.02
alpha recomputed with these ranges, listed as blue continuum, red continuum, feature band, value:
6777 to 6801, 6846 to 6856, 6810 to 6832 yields 0.1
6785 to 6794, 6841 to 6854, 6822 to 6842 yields -0.1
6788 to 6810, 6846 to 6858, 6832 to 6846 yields -0.2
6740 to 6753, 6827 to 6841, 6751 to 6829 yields 1.3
